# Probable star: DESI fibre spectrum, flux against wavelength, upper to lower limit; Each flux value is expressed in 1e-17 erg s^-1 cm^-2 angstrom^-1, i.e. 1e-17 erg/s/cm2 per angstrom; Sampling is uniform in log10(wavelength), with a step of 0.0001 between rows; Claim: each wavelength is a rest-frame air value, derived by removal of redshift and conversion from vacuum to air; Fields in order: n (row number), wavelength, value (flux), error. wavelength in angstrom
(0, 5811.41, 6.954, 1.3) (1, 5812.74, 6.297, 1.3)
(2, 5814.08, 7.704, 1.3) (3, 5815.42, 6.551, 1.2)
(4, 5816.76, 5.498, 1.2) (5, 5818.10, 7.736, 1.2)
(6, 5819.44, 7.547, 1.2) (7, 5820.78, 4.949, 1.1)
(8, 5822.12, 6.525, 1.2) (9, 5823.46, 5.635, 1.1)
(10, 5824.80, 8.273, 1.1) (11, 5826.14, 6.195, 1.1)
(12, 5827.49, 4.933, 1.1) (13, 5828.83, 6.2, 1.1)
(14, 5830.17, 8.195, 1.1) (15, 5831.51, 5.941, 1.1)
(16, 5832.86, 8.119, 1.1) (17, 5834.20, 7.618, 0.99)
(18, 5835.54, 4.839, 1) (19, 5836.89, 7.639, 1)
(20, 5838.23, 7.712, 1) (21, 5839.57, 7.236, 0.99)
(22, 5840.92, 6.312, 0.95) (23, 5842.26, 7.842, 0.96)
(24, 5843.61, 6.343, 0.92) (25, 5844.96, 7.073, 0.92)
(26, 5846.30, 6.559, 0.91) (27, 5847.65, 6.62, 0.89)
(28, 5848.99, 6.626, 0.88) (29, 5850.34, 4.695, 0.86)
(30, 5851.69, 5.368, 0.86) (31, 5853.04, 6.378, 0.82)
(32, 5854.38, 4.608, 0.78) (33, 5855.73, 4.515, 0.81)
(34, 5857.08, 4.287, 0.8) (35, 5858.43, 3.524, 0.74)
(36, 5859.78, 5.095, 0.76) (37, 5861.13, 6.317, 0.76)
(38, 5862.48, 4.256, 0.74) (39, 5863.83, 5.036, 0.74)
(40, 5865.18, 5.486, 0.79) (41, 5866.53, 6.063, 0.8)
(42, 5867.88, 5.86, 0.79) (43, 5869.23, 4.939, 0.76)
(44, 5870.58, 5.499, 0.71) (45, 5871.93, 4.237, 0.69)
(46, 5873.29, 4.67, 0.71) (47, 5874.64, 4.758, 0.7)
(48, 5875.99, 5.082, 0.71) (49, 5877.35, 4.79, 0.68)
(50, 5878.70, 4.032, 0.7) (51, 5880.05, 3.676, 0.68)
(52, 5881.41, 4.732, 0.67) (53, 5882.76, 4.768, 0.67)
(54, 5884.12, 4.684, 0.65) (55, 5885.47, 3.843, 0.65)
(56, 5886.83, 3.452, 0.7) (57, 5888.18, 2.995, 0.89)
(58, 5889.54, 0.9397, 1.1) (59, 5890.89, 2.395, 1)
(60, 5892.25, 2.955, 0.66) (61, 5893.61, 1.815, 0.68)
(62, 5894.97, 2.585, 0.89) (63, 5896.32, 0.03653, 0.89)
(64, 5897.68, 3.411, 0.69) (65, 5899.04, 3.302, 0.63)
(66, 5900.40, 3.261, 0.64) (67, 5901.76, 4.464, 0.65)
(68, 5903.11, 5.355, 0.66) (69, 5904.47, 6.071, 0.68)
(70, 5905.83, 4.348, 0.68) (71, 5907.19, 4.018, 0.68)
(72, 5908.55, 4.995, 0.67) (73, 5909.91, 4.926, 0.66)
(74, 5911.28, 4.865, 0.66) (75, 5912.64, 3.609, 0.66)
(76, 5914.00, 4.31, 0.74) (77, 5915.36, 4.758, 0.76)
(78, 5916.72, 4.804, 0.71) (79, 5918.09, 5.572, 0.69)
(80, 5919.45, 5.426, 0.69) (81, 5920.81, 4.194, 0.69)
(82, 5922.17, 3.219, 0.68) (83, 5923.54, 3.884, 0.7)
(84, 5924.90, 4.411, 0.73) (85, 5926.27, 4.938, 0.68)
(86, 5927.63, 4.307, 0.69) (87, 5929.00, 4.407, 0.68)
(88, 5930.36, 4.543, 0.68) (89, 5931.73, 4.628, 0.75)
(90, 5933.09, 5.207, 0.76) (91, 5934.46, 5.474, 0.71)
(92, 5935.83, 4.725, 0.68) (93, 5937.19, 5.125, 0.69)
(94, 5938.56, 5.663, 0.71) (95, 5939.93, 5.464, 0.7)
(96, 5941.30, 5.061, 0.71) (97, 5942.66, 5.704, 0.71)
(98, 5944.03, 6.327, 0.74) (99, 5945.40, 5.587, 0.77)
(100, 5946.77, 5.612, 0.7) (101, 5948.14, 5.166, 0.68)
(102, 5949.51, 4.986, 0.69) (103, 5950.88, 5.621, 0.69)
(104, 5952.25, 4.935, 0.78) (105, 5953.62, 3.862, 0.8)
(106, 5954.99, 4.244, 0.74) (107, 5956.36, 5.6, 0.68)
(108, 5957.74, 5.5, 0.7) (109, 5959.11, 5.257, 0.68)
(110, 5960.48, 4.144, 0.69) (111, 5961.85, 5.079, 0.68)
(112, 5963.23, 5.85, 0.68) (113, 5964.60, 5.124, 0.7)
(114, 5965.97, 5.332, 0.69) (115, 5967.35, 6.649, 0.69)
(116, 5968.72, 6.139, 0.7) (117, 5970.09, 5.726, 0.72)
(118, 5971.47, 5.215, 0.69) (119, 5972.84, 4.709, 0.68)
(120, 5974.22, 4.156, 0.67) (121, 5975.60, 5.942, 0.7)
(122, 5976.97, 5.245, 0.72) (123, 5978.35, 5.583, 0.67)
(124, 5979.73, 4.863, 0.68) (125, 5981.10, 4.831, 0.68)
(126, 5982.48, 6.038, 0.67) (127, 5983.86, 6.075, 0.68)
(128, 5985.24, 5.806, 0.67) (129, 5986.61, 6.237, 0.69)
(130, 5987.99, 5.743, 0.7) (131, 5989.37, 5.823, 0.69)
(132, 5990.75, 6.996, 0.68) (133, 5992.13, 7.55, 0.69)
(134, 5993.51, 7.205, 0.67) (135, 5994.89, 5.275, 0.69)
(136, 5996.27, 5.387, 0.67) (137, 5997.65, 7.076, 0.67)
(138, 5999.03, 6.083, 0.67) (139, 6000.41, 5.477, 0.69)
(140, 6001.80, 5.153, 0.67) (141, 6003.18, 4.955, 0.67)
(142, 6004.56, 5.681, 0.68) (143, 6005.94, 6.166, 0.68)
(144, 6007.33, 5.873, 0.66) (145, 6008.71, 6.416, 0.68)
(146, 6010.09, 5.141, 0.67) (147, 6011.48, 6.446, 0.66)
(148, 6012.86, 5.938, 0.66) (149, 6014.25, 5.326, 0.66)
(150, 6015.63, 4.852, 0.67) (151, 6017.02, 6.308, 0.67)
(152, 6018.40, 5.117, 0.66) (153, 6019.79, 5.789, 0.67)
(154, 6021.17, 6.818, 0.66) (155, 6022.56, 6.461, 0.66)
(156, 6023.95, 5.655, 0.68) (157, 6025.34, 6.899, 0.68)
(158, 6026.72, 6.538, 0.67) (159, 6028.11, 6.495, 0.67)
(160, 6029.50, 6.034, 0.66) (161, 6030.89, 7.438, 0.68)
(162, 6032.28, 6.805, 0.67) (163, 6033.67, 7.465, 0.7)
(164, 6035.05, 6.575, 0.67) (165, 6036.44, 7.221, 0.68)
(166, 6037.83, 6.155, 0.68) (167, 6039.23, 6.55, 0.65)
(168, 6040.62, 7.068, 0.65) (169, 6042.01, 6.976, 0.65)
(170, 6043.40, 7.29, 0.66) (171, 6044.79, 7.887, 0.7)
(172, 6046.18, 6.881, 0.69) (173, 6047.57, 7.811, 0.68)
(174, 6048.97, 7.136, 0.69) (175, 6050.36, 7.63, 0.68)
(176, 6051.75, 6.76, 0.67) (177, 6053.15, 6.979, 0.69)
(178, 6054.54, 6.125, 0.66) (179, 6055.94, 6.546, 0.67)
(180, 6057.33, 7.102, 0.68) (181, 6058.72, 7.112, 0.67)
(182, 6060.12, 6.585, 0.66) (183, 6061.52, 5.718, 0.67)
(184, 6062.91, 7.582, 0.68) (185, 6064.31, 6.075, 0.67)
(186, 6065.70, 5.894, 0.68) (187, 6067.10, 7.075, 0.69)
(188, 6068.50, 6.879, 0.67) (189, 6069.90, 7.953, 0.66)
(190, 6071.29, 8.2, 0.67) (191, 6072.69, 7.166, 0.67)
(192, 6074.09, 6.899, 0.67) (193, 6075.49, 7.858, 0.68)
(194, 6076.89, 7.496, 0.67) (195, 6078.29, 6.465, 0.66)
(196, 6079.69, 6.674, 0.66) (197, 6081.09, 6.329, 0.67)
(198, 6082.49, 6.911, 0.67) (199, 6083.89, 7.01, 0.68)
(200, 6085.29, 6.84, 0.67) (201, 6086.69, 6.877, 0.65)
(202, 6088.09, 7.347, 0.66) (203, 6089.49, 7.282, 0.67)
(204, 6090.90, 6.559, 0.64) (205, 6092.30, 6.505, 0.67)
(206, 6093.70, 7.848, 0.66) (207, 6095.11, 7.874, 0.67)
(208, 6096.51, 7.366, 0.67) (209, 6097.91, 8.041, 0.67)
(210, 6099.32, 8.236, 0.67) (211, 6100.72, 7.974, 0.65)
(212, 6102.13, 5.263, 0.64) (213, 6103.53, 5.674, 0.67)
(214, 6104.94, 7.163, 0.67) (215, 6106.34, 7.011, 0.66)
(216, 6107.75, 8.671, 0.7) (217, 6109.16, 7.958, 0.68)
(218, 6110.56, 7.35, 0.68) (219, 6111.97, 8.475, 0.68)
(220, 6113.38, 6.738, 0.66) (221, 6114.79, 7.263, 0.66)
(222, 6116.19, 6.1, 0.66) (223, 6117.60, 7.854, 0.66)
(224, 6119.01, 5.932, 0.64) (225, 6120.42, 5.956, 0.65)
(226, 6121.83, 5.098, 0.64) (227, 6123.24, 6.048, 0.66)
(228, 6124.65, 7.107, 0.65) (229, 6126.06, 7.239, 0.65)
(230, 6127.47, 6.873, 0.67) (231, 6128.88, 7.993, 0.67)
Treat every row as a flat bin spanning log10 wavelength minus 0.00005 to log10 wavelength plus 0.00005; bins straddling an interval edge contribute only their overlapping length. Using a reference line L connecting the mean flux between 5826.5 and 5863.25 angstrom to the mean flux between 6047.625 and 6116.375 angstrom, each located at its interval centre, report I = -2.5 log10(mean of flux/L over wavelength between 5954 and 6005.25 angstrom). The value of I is 0.19 mag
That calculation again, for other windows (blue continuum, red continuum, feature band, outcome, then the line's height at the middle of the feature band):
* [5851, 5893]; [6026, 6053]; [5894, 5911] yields 0.27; 4.94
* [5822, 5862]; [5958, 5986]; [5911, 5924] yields 0.27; 5.74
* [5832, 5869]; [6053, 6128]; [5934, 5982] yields 0.22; 6.43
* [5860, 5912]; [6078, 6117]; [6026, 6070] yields -0.07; 6.45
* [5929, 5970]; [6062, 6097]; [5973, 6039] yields 0.01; 6.04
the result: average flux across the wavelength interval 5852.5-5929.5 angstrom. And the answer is 4.3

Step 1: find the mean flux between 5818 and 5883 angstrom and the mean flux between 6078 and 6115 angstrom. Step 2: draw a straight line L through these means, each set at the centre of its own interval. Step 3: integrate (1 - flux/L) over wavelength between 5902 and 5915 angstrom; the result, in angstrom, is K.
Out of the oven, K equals 3.0 angstrom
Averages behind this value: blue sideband 5.81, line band 4.72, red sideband 7.18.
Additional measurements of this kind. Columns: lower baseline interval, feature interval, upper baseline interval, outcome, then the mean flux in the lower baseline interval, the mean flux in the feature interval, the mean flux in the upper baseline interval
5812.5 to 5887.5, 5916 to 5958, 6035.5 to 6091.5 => 8.7 angstrom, 5.77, 4.97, 6.97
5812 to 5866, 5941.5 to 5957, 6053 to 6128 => 3.1 angstrom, 6.21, 5.24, 6.99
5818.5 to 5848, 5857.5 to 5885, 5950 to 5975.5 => 6.3 angstrom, 6.75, 4.86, 5.19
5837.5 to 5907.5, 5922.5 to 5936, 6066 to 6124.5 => 1.8 angstrom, 4.71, 4.61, 7.07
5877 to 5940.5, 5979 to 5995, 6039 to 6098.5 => -1.4 angstrom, 4.15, 6.06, 7.05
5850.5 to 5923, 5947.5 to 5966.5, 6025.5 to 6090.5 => 1.2 angstrom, 4.31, 5.05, 6.95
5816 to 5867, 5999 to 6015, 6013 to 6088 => 2.2 angstrom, 6.15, 5.7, 6.76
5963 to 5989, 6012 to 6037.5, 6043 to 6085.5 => 0.1 angstrom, 5.54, 6.32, 7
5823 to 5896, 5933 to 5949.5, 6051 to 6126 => 1.2 angstrom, 5.23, 5.42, 6.98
